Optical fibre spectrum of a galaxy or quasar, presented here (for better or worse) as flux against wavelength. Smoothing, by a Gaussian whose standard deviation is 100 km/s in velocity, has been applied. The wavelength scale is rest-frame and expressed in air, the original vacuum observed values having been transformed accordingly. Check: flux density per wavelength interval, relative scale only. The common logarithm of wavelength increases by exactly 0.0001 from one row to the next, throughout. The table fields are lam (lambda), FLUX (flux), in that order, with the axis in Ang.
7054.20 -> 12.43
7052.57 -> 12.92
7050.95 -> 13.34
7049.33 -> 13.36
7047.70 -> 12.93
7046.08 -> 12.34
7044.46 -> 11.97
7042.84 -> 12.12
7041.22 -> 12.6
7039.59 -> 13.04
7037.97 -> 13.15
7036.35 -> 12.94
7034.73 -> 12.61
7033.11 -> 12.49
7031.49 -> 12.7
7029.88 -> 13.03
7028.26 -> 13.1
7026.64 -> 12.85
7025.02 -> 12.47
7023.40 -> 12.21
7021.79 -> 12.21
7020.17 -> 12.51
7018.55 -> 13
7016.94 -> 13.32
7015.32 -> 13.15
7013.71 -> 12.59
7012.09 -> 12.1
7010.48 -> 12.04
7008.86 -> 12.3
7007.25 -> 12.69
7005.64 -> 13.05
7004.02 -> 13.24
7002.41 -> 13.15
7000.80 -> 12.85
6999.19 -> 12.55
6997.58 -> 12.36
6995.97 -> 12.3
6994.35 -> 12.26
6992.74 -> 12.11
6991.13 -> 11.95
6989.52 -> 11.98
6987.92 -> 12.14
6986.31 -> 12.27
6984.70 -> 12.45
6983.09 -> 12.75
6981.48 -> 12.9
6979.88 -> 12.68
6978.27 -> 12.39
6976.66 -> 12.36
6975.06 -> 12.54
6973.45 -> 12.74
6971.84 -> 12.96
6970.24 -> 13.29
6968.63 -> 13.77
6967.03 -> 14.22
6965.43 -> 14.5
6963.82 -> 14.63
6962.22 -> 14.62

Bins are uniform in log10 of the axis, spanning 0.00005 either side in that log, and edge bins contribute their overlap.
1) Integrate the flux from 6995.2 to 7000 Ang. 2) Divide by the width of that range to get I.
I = 12.4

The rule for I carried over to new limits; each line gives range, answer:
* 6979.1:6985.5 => 12.7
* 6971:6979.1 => 12.6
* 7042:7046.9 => 12.2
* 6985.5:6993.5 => 12.1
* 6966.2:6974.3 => 13.4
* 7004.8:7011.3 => 12.5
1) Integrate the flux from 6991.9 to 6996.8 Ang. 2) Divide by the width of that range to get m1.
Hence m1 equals 12.2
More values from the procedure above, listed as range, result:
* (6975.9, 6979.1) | 12.4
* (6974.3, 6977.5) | 12.5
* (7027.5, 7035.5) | 12.8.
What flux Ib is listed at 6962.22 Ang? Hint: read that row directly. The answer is 14.62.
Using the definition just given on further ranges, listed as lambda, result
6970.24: 13.29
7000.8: 12.85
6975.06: 12.54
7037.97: 13.15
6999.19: 12.55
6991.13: 11.95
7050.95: 13.34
